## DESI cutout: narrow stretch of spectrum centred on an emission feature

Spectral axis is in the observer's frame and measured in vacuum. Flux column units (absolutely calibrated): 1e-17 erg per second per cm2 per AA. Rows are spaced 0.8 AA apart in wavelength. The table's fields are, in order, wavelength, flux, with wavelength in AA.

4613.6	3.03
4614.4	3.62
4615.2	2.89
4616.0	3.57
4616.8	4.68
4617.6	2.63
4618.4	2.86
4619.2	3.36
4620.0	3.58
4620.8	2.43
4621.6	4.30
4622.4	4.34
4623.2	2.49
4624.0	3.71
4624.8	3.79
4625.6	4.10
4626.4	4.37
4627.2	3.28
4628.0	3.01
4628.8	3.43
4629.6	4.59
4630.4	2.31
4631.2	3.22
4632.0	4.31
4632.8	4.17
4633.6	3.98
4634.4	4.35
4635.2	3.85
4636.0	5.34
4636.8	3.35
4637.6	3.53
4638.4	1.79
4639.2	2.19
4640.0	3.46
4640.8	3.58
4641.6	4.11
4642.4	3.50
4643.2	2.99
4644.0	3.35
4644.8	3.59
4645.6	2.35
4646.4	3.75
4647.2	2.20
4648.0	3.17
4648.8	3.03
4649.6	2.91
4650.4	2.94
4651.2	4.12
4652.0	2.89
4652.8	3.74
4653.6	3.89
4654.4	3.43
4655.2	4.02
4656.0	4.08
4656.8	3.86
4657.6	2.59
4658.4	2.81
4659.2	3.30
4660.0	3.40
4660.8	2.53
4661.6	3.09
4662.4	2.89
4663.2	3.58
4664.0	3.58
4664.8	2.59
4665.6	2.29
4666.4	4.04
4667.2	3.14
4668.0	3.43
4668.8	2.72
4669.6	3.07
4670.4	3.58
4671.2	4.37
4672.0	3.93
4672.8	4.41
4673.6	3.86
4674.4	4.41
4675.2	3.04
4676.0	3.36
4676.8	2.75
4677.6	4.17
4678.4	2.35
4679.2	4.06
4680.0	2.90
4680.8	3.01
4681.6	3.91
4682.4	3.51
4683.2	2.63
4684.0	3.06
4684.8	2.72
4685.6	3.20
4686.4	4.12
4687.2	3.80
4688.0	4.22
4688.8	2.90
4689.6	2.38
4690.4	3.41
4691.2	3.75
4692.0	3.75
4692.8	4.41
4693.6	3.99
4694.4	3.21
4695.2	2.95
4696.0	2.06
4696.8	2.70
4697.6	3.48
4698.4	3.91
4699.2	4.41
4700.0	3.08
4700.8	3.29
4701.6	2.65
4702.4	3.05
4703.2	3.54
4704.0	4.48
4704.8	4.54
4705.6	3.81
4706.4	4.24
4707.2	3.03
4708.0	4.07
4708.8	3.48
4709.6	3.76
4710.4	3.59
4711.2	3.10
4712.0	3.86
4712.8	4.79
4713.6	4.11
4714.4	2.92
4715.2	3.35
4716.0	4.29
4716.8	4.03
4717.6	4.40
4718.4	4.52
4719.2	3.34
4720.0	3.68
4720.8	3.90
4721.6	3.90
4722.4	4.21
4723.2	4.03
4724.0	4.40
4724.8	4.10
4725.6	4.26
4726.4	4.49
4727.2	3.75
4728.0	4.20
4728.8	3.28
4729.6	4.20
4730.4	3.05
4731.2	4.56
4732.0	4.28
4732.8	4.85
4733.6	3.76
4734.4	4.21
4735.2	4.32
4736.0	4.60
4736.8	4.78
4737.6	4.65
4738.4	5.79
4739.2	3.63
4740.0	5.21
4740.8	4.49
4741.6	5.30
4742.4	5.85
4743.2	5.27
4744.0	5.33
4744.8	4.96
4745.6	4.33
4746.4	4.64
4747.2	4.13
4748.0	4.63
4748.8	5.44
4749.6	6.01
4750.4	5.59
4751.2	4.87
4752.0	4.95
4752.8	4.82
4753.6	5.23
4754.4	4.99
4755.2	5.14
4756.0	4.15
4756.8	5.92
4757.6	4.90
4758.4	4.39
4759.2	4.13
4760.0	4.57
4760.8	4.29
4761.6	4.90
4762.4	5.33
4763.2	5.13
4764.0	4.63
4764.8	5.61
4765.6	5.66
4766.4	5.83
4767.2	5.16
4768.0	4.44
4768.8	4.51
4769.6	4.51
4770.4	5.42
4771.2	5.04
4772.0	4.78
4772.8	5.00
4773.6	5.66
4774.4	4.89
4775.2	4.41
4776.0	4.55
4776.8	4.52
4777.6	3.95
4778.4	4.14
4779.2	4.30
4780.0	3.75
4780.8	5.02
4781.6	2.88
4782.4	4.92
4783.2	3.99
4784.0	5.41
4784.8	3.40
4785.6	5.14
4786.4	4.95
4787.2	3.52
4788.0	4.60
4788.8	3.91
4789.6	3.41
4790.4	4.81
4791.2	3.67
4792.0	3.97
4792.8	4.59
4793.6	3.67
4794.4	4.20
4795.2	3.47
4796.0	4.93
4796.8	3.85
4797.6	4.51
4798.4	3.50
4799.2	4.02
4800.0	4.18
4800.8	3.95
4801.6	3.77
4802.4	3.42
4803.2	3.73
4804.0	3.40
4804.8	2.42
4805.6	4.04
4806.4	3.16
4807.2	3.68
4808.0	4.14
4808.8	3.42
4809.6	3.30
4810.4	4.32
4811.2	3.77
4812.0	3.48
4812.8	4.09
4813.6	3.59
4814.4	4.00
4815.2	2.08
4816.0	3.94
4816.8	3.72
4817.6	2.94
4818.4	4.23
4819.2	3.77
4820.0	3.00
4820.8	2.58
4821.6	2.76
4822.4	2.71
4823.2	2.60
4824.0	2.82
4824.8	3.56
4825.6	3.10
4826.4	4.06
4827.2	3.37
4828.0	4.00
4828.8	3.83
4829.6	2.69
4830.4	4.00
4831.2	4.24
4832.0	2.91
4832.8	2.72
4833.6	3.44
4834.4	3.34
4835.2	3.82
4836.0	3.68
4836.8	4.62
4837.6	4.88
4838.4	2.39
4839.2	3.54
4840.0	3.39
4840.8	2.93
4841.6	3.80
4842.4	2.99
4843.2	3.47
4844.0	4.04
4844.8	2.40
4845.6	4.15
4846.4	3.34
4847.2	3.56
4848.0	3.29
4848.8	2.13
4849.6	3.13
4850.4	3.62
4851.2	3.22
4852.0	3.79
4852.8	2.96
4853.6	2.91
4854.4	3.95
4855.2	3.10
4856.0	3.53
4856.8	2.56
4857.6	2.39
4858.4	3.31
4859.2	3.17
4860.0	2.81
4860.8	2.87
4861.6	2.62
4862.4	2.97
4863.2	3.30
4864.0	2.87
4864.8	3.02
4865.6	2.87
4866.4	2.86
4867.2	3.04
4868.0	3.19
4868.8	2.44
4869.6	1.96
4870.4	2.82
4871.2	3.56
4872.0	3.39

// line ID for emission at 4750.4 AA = Mg II 2798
